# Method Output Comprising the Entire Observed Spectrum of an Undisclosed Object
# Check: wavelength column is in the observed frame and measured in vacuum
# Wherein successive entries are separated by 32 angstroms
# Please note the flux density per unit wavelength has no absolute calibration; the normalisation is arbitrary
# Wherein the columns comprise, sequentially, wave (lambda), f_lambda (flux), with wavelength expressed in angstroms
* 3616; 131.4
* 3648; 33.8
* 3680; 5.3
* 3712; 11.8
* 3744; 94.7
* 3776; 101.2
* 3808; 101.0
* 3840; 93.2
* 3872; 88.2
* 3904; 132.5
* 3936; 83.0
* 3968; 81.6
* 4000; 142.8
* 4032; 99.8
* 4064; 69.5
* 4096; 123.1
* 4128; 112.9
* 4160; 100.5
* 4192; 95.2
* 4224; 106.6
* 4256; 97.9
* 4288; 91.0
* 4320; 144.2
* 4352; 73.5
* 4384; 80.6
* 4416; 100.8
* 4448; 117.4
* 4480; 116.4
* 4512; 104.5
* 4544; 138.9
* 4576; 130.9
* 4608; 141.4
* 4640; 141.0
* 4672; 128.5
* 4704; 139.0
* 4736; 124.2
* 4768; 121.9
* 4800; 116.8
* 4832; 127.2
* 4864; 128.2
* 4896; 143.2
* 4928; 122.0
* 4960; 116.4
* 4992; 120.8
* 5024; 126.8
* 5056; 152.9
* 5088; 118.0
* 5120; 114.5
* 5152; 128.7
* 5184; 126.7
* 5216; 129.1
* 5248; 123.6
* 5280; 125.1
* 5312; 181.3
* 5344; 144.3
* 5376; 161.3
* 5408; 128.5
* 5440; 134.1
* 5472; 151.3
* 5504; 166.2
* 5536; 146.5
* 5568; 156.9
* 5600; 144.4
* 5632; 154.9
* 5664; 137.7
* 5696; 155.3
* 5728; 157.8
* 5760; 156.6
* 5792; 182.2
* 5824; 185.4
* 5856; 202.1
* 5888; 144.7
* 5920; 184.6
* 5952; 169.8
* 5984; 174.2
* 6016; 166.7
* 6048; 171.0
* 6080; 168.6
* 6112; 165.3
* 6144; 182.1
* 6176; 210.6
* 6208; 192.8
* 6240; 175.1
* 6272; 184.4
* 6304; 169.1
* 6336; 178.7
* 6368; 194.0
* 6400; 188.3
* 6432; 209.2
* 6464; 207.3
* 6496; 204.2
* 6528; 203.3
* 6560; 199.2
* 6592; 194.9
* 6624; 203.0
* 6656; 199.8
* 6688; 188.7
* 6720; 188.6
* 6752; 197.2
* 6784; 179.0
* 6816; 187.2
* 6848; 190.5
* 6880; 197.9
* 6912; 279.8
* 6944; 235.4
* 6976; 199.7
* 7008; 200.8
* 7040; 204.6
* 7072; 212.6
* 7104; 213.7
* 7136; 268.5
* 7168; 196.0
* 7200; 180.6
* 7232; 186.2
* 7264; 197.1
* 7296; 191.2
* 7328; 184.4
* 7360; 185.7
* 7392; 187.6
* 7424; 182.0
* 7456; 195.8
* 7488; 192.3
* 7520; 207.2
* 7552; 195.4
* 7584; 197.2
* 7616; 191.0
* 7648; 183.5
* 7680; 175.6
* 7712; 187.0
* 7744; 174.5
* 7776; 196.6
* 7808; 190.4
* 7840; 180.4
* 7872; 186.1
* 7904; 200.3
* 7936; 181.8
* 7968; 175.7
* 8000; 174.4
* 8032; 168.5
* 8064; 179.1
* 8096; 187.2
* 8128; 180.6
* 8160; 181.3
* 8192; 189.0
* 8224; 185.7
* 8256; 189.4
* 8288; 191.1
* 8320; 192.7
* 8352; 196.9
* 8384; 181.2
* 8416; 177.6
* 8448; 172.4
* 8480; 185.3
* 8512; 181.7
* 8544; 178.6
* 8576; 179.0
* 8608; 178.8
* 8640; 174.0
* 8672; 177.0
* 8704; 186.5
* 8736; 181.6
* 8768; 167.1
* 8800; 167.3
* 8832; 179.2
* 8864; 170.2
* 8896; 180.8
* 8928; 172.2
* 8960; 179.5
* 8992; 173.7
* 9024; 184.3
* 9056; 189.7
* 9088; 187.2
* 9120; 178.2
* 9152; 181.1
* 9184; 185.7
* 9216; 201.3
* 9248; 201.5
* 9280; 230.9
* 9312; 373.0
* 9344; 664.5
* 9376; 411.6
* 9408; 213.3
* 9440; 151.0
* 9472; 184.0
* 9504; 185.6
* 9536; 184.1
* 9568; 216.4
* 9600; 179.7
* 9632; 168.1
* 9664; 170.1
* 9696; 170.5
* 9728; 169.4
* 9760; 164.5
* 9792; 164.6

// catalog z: 0.423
